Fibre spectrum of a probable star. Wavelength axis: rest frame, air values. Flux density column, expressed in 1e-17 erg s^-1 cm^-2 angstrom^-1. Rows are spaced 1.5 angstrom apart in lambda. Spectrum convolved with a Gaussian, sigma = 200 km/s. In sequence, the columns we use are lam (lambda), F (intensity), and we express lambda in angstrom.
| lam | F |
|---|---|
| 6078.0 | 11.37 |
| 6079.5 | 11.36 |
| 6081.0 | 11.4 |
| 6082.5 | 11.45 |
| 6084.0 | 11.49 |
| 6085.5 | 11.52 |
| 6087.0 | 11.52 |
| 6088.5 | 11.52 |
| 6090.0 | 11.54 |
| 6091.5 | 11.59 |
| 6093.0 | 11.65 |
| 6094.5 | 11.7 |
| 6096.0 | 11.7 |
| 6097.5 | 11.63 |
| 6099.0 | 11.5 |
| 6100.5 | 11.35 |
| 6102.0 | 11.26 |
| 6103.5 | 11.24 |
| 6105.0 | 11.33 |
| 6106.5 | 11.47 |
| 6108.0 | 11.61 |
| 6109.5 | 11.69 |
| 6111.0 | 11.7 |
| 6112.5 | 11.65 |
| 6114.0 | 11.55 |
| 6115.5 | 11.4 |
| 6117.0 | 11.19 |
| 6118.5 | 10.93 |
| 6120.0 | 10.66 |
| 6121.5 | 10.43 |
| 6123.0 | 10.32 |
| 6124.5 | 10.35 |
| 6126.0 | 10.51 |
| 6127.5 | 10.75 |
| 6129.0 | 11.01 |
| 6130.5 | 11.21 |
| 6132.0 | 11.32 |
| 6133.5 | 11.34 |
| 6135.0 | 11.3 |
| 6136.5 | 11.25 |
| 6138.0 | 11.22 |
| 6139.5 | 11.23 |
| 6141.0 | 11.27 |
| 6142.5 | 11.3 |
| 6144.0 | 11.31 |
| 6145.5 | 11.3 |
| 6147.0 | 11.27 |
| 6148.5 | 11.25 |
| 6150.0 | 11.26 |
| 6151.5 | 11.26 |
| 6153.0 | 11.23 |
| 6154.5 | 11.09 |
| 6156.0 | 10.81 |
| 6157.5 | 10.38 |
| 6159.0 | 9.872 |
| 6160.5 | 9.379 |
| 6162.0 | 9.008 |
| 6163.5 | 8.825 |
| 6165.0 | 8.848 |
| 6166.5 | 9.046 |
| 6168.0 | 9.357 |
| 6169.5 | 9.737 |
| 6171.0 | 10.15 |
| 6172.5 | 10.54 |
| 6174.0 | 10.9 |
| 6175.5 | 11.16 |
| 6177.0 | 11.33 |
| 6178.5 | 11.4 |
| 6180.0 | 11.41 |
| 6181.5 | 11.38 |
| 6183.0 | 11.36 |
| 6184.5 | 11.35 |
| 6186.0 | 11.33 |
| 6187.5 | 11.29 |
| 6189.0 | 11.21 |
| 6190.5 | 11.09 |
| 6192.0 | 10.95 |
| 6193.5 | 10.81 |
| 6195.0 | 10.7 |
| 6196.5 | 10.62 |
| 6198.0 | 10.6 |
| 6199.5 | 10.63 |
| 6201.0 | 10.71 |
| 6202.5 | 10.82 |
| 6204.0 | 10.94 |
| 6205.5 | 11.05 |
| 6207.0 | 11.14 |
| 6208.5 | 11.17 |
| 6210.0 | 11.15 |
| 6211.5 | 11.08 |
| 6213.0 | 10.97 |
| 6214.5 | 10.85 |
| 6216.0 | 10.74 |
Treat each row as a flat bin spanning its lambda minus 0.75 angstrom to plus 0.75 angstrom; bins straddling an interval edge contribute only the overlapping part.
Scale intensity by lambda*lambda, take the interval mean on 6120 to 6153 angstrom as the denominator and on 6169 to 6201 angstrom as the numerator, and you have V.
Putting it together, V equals 1.01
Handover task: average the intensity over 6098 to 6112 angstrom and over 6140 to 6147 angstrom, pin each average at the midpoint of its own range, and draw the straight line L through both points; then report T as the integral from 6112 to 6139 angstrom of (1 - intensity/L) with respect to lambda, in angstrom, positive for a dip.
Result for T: 0.8 angstrom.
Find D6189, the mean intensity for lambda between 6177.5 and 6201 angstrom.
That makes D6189 11.1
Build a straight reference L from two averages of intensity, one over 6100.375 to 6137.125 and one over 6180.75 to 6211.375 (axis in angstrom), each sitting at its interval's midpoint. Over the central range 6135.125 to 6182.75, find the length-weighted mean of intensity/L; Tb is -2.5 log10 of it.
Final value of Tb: 0.04 mag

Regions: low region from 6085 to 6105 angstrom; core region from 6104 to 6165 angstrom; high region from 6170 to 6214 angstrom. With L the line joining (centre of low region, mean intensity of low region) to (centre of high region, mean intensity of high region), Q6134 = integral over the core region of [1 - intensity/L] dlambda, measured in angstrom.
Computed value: 2.0 angstrom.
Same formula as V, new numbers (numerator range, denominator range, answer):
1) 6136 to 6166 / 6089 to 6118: 0.94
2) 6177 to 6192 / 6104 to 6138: 1.04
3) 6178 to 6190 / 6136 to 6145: 1.02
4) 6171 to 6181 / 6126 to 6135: 1.01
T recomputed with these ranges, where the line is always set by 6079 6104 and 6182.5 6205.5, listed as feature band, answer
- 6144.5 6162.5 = 0.8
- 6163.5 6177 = 1.3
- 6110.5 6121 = 0.1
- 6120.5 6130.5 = 0.6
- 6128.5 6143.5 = 0.0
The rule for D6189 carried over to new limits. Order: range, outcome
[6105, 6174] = 10.8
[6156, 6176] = 9.81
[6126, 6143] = 11.2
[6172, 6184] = 11.2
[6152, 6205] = 10.6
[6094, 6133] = 11.2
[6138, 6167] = 10.6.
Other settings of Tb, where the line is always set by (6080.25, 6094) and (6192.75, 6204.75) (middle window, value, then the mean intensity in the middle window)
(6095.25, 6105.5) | 0.00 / 11.4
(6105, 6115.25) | -0.02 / 11.6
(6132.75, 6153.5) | -0.01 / 11.3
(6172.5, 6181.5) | -0.03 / 11.2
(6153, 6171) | 0.13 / 9.75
